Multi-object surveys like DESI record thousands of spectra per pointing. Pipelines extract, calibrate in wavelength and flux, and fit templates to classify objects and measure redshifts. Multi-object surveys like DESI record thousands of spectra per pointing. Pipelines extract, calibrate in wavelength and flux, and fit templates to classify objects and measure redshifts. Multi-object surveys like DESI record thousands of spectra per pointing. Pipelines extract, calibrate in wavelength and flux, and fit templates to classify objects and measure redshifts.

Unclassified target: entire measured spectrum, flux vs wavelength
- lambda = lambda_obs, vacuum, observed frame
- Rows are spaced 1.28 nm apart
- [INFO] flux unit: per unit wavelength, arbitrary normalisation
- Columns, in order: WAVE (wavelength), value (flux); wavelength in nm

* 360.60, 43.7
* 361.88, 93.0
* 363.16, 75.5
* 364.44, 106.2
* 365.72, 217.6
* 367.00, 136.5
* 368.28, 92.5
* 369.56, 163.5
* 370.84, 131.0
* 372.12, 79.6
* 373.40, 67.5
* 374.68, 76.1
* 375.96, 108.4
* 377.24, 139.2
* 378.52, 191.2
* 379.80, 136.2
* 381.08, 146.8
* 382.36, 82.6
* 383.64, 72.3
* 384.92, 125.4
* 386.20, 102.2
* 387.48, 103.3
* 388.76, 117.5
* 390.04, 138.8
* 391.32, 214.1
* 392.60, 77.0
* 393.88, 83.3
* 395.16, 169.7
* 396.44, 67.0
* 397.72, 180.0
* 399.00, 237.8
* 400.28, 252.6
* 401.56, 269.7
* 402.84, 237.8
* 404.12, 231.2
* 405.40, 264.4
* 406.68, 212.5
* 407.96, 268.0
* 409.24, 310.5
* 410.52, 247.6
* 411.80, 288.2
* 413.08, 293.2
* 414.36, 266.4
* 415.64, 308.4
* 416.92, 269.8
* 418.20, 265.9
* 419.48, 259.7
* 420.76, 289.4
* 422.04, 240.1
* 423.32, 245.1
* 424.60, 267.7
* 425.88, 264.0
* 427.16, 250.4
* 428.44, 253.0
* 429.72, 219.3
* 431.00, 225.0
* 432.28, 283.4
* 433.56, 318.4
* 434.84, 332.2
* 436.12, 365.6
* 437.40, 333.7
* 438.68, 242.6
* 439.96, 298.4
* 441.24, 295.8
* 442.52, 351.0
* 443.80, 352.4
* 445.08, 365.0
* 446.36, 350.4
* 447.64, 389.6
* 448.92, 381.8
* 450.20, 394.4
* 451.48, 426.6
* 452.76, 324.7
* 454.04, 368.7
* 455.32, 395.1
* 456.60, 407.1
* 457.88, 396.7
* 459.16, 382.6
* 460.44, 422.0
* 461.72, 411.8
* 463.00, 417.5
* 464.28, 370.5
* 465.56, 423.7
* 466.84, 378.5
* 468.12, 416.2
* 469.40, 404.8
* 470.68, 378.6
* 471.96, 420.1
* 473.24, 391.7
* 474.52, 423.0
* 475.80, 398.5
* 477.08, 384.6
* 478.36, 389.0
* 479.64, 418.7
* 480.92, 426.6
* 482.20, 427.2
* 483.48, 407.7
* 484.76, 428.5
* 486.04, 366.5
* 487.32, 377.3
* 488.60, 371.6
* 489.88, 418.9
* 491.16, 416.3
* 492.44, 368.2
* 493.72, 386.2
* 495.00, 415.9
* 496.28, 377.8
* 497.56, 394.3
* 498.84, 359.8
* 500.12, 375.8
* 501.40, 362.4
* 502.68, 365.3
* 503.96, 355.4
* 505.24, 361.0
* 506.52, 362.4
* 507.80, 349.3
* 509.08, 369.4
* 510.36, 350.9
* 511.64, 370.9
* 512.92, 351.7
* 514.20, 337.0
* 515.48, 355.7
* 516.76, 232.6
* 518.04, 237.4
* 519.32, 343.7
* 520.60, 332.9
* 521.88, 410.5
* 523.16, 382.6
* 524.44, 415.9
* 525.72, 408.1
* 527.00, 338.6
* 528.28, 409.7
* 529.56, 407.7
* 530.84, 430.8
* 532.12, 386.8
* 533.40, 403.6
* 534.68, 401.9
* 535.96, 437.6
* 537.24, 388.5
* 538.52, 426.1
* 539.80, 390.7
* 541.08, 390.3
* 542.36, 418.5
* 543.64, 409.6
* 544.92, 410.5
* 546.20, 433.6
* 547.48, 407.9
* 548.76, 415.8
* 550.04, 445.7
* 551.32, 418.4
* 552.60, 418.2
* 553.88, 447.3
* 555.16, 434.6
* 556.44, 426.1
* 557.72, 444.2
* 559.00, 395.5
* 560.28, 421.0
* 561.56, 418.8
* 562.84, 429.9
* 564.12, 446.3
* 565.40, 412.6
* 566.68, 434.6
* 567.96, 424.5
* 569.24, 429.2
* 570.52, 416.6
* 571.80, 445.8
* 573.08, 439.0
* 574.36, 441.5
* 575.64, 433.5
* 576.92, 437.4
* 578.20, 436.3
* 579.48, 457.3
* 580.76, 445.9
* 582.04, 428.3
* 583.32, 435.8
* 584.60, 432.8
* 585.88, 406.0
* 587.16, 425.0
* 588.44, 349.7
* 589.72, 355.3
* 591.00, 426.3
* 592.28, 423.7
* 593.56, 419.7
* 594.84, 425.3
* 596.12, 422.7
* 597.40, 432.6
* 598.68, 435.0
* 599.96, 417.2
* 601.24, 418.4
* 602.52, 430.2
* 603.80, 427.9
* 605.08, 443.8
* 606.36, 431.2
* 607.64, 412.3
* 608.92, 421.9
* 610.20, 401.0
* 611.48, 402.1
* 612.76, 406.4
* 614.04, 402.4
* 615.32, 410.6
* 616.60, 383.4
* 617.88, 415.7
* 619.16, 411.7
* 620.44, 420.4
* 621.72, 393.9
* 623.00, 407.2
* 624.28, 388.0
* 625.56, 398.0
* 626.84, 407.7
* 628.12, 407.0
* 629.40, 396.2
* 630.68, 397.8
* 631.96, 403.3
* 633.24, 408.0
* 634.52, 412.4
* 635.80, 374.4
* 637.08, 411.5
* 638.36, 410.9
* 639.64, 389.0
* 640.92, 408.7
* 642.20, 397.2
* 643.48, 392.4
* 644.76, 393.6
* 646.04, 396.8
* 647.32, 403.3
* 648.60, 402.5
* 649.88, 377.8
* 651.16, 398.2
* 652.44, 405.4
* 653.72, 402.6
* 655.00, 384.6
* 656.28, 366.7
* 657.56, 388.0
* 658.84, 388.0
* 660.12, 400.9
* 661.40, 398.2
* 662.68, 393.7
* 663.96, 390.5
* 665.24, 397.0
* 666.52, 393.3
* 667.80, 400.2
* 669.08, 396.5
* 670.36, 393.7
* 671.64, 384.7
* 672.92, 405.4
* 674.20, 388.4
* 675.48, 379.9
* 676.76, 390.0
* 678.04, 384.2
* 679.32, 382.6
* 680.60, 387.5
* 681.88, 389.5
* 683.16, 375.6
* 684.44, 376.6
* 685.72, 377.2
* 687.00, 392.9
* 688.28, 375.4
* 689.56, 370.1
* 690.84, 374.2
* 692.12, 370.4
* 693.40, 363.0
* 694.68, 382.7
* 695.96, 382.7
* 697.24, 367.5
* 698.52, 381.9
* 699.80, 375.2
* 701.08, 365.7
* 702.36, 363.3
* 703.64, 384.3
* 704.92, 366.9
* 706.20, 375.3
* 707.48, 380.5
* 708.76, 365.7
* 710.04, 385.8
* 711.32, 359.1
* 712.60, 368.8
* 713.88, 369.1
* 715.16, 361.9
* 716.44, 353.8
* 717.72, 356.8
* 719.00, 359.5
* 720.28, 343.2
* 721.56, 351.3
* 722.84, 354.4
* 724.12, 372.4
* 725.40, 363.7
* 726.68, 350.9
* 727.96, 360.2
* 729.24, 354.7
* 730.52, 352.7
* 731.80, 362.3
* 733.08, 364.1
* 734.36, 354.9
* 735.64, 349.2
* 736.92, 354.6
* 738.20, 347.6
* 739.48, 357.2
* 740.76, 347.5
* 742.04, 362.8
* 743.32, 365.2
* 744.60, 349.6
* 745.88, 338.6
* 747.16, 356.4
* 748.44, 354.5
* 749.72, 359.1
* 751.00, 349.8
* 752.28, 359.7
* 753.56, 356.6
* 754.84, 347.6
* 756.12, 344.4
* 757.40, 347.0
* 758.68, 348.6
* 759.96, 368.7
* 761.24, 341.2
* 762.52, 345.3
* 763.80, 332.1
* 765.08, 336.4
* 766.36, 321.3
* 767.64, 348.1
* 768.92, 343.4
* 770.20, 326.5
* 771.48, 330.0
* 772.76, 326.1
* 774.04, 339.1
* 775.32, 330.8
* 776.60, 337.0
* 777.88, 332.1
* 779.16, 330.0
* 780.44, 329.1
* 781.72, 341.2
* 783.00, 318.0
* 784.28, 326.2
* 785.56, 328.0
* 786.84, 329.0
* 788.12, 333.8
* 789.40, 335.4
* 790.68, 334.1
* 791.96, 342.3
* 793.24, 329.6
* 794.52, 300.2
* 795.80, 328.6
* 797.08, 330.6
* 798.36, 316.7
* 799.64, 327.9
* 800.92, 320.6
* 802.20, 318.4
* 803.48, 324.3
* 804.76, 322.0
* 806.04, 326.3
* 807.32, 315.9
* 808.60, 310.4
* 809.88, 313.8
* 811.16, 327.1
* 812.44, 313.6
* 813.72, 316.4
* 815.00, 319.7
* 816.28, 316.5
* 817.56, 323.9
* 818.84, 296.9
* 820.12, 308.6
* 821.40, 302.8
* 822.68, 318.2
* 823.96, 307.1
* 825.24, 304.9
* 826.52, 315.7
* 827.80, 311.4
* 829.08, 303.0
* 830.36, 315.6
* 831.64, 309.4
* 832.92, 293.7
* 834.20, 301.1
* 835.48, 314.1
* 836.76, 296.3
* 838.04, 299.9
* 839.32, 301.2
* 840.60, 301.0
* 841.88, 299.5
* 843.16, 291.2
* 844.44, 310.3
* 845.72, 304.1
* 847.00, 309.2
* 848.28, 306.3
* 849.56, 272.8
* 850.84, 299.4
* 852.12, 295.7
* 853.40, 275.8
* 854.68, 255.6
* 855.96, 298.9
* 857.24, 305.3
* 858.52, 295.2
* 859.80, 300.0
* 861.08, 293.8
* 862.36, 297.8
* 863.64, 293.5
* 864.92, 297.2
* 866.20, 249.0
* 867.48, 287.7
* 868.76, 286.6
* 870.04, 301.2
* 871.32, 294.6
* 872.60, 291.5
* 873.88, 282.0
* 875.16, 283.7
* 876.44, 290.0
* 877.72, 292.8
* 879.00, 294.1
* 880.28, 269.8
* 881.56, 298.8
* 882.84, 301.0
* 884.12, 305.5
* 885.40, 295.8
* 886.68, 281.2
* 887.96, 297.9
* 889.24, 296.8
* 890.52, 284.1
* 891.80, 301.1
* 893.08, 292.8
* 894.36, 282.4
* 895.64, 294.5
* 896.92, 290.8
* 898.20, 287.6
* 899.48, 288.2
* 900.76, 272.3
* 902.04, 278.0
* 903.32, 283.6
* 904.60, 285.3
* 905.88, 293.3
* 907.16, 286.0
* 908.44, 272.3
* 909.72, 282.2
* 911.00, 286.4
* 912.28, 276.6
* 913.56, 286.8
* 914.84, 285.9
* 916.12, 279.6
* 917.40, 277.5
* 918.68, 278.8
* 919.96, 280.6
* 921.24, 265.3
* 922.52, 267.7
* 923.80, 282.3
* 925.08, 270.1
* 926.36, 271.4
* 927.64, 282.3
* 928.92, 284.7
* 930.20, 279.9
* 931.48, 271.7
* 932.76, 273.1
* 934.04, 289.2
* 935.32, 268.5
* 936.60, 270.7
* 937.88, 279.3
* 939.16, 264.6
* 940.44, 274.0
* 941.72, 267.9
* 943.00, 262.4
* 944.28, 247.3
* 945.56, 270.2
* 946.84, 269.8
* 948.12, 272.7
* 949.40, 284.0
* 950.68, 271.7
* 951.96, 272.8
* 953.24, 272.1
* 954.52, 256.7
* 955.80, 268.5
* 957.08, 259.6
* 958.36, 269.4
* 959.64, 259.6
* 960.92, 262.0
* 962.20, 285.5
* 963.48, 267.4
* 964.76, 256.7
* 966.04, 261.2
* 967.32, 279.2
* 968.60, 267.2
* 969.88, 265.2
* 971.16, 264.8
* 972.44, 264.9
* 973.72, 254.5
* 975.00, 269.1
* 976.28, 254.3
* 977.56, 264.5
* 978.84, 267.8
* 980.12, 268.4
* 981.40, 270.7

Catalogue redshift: 0.000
